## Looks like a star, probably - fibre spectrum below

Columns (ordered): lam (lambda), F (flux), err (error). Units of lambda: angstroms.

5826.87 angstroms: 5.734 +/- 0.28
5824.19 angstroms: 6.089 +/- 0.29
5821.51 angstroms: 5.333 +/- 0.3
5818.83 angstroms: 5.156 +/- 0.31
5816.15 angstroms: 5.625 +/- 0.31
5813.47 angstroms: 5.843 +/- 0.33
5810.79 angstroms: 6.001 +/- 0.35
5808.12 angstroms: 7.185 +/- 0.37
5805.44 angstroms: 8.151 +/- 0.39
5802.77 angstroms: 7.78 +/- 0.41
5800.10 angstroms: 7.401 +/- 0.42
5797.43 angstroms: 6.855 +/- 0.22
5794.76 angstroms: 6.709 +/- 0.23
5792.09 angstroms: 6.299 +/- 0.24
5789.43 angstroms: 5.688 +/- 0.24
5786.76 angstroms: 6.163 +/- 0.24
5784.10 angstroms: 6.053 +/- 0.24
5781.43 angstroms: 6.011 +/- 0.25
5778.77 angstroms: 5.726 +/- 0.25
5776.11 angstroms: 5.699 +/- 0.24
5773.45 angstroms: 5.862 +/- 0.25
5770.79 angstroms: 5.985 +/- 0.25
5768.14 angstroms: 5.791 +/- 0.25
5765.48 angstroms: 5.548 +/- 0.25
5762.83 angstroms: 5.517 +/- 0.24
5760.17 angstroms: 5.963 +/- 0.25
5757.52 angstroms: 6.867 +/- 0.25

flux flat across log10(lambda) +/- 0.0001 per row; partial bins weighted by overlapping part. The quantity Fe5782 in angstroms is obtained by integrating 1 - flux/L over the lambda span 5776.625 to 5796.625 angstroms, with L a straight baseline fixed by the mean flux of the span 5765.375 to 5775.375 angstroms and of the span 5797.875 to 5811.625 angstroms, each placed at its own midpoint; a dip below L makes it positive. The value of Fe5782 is 1.3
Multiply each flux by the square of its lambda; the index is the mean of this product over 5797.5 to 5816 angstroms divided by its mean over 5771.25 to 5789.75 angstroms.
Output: 1.2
